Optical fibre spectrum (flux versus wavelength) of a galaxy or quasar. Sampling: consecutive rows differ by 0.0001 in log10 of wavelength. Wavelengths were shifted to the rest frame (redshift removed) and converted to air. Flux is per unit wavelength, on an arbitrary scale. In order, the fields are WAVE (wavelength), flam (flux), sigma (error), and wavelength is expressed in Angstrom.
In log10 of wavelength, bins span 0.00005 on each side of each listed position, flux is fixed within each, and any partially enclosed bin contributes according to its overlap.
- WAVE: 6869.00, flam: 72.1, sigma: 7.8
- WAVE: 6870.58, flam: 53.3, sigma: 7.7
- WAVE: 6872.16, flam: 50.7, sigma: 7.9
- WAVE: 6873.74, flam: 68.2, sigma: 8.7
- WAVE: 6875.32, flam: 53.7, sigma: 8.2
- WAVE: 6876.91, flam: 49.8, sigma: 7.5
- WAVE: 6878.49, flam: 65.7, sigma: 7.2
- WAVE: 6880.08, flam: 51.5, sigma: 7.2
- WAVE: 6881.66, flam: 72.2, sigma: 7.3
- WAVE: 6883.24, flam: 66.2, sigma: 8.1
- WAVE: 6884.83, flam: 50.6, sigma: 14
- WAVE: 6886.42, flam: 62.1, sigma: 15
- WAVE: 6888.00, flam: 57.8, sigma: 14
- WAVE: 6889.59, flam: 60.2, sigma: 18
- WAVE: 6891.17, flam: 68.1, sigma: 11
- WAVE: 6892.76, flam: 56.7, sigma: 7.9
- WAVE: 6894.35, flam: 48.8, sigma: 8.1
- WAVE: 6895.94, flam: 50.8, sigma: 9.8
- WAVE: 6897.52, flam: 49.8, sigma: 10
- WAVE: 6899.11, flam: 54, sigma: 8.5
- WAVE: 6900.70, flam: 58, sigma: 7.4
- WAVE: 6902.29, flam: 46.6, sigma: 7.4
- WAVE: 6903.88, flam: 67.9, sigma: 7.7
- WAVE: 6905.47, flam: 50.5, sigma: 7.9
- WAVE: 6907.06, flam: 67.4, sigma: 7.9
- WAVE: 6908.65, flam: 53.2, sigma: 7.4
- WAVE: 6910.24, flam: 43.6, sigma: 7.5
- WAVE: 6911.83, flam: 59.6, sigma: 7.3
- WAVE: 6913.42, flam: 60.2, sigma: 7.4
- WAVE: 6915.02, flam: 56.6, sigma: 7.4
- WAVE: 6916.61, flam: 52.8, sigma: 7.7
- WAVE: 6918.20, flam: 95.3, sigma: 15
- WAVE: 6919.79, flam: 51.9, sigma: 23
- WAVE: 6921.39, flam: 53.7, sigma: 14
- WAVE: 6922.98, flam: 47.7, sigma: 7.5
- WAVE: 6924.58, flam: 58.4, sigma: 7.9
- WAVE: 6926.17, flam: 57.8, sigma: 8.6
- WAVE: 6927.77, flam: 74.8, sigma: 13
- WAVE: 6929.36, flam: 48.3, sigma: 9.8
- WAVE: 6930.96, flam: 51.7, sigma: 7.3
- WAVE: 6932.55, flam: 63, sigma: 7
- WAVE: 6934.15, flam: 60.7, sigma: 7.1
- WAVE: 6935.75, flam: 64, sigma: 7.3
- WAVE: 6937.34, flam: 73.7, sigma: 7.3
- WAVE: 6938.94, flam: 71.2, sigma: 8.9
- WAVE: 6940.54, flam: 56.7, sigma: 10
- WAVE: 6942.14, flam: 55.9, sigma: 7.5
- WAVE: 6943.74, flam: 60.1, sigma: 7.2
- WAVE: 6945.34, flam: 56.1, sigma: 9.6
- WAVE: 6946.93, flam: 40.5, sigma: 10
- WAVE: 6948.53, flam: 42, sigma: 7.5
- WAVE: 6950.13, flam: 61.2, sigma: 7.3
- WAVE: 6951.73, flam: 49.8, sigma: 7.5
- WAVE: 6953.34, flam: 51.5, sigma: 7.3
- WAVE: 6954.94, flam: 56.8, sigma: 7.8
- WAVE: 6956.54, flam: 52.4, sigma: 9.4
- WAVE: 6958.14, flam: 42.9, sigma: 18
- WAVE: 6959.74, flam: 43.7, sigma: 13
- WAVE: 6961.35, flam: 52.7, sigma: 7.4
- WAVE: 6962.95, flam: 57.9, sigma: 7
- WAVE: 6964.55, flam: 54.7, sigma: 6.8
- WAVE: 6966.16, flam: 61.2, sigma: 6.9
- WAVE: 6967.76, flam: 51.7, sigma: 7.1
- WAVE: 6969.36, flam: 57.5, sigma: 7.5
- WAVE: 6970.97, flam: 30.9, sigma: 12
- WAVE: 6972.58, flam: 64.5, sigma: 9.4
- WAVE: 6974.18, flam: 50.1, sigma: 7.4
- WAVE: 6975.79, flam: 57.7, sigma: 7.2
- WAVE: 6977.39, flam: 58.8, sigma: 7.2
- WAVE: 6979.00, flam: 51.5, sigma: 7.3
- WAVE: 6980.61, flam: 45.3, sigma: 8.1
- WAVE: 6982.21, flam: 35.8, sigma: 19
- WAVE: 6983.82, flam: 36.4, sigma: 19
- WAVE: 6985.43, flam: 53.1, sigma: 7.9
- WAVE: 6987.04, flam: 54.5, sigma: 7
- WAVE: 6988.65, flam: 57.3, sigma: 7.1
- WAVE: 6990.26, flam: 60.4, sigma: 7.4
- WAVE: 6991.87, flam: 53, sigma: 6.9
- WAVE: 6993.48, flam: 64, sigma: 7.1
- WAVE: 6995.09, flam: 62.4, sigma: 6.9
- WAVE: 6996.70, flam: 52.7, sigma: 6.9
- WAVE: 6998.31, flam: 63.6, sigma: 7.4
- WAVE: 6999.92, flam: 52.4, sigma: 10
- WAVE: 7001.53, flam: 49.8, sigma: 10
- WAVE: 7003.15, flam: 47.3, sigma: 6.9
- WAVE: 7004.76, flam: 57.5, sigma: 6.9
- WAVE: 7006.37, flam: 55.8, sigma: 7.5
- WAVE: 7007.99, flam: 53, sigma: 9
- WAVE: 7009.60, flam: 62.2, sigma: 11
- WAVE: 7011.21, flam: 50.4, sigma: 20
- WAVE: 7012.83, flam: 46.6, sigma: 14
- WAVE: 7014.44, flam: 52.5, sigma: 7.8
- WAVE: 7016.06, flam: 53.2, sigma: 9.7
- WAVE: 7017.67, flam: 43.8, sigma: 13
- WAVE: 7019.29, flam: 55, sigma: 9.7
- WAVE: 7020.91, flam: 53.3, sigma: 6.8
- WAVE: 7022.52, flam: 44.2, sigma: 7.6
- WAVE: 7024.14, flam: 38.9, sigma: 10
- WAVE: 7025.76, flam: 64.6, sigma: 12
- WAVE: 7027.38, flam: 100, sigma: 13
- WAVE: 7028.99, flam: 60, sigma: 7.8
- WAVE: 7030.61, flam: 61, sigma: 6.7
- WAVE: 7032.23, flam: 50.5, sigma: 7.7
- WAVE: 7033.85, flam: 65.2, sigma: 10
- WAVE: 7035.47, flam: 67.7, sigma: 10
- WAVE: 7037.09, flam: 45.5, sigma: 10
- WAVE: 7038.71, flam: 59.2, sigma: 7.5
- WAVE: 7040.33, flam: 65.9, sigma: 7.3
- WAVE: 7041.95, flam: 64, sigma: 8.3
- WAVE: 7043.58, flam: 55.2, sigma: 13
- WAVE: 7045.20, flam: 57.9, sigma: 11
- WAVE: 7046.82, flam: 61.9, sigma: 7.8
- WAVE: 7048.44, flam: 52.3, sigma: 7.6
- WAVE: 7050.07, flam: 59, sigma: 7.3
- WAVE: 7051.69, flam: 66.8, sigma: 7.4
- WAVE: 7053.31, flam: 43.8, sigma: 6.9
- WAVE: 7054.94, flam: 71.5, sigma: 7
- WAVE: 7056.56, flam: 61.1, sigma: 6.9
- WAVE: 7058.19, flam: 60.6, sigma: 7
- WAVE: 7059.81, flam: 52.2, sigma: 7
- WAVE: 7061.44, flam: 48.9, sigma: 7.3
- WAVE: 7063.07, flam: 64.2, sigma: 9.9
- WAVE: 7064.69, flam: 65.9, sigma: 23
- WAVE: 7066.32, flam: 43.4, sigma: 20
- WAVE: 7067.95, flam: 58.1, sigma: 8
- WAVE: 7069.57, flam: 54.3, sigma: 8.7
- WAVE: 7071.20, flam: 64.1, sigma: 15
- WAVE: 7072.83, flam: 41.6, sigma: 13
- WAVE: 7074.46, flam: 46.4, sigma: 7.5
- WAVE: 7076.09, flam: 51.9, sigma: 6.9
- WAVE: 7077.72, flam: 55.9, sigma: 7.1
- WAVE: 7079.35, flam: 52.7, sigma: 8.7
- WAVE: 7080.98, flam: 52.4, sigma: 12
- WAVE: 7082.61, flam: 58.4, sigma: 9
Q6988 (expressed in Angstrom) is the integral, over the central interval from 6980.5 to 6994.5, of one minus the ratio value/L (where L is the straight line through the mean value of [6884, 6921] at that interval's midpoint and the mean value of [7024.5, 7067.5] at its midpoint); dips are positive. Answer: 1.8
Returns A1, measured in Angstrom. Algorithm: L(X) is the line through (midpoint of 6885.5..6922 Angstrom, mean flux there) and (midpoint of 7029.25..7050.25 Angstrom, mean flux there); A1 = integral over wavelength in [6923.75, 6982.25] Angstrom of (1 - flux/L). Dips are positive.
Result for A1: 3.2 Angstrom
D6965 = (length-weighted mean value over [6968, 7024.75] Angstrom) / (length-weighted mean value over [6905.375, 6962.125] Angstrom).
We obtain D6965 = 0.92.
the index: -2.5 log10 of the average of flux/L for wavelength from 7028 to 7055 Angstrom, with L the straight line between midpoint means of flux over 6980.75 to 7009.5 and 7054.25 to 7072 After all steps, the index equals -0.04 mag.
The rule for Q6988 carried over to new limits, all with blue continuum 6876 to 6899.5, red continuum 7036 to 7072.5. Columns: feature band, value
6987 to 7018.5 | 1.7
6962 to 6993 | 2.9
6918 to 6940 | -1.4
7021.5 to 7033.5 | -0.4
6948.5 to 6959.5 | 1.2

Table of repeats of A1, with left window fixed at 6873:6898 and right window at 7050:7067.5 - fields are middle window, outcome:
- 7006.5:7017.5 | 1.0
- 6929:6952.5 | 0.4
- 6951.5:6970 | 1.7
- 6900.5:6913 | 0.5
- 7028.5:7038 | 0.0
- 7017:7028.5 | 0.1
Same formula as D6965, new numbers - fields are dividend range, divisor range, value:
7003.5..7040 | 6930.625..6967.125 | 1.01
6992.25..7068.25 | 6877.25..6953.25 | 0.99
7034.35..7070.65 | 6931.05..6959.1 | 1.04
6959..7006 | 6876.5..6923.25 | 0.92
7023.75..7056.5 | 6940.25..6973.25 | 1.16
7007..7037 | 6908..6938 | 0.95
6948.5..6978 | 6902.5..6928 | 0.90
